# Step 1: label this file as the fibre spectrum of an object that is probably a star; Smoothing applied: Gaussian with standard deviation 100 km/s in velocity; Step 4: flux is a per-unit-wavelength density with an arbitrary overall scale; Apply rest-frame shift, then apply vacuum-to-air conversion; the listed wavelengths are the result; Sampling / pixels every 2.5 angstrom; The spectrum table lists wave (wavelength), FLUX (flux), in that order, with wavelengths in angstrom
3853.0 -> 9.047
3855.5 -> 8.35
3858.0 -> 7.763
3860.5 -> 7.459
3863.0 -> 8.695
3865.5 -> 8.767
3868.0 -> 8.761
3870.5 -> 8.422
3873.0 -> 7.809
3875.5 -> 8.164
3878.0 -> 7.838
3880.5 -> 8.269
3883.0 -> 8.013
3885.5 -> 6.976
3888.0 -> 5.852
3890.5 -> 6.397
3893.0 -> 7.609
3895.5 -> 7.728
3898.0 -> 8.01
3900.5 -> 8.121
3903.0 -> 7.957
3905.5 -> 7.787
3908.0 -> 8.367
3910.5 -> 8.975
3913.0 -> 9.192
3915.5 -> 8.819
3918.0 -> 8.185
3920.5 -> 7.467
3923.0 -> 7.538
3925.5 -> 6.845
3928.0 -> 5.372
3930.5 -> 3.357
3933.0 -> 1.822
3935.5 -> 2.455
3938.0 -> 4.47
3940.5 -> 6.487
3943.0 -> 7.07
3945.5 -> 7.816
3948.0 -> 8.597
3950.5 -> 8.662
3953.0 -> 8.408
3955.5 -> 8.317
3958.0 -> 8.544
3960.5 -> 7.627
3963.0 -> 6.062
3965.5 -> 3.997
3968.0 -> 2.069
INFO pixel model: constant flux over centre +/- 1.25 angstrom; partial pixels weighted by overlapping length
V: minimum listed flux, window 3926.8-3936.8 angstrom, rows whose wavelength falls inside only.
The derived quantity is 1.822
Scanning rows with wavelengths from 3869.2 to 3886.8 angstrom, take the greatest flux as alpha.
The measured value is 8.422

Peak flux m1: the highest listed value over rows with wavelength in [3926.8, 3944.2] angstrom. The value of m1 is 7.07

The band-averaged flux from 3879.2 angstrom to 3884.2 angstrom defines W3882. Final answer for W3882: 8.14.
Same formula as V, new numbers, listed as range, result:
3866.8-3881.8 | 7.809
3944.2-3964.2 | 6.062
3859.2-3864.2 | 7.459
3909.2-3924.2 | 7.467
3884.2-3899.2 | 5.852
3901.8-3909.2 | 7.787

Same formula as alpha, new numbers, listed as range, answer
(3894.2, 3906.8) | 8.121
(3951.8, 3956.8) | 8.408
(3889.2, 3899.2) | 8.01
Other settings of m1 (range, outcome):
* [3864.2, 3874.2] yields 8.767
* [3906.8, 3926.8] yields 9.192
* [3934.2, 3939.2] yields 4.47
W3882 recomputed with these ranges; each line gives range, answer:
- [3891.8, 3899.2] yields 7.78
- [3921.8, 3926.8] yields 7.17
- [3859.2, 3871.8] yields 8.42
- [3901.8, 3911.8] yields 8.28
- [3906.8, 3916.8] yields 8.84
